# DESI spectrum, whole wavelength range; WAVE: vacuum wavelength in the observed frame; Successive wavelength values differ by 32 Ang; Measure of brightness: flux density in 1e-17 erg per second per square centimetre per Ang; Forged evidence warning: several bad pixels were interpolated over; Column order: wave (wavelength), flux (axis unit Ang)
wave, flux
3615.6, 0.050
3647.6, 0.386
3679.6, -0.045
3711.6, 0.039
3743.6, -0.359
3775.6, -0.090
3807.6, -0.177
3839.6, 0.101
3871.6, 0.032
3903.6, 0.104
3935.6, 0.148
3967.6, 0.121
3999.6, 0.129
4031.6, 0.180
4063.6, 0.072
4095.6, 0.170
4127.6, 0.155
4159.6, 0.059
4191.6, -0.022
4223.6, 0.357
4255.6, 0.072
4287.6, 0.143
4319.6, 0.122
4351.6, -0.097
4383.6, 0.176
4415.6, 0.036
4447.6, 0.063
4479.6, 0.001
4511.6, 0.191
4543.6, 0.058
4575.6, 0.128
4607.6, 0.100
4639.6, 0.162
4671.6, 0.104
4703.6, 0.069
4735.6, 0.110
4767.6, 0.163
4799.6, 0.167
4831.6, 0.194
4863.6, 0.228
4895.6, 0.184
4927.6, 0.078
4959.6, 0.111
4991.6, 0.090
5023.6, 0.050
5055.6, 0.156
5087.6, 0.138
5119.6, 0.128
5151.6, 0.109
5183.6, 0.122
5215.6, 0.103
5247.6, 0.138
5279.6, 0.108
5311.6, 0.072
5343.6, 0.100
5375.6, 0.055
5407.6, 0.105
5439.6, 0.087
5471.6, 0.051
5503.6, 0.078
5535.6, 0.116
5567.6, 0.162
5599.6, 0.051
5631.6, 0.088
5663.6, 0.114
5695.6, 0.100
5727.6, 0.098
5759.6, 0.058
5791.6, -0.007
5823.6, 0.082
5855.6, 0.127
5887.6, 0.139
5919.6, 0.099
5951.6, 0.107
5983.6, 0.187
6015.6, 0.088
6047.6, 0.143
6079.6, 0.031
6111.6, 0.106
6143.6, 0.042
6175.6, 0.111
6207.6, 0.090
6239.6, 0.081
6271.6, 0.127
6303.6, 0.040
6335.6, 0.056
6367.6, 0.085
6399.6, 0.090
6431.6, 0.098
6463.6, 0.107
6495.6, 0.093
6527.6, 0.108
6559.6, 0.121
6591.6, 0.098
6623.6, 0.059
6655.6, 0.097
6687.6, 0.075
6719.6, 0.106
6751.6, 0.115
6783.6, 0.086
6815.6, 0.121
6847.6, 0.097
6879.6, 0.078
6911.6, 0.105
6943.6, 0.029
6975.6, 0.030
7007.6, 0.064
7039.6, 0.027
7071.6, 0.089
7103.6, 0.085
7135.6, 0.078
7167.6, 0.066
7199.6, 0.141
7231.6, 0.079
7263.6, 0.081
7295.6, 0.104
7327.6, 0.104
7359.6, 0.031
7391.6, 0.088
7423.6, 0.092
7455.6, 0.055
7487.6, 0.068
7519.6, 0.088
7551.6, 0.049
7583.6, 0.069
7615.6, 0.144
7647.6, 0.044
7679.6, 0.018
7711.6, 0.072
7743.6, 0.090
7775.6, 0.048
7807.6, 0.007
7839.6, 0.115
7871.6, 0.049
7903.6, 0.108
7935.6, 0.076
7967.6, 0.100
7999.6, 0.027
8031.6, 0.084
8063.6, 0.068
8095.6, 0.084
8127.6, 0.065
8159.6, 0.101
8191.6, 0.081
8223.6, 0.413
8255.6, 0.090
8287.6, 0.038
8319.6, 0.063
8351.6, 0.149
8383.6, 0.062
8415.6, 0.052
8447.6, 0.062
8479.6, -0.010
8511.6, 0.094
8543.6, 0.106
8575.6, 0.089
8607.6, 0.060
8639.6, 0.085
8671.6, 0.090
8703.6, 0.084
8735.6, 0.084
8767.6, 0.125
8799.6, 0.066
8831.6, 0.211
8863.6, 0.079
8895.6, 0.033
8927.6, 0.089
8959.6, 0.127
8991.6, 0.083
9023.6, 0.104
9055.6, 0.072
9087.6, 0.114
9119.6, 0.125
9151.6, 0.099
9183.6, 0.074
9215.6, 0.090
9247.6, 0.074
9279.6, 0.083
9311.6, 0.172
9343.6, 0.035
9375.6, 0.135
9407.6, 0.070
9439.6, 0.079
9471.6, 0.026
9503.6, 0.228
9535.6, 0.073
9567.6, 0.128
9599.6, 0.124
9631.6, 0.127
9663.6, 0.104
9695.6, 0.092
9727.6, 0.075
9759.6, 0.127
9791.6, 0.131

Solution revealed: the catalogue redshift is 1.21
